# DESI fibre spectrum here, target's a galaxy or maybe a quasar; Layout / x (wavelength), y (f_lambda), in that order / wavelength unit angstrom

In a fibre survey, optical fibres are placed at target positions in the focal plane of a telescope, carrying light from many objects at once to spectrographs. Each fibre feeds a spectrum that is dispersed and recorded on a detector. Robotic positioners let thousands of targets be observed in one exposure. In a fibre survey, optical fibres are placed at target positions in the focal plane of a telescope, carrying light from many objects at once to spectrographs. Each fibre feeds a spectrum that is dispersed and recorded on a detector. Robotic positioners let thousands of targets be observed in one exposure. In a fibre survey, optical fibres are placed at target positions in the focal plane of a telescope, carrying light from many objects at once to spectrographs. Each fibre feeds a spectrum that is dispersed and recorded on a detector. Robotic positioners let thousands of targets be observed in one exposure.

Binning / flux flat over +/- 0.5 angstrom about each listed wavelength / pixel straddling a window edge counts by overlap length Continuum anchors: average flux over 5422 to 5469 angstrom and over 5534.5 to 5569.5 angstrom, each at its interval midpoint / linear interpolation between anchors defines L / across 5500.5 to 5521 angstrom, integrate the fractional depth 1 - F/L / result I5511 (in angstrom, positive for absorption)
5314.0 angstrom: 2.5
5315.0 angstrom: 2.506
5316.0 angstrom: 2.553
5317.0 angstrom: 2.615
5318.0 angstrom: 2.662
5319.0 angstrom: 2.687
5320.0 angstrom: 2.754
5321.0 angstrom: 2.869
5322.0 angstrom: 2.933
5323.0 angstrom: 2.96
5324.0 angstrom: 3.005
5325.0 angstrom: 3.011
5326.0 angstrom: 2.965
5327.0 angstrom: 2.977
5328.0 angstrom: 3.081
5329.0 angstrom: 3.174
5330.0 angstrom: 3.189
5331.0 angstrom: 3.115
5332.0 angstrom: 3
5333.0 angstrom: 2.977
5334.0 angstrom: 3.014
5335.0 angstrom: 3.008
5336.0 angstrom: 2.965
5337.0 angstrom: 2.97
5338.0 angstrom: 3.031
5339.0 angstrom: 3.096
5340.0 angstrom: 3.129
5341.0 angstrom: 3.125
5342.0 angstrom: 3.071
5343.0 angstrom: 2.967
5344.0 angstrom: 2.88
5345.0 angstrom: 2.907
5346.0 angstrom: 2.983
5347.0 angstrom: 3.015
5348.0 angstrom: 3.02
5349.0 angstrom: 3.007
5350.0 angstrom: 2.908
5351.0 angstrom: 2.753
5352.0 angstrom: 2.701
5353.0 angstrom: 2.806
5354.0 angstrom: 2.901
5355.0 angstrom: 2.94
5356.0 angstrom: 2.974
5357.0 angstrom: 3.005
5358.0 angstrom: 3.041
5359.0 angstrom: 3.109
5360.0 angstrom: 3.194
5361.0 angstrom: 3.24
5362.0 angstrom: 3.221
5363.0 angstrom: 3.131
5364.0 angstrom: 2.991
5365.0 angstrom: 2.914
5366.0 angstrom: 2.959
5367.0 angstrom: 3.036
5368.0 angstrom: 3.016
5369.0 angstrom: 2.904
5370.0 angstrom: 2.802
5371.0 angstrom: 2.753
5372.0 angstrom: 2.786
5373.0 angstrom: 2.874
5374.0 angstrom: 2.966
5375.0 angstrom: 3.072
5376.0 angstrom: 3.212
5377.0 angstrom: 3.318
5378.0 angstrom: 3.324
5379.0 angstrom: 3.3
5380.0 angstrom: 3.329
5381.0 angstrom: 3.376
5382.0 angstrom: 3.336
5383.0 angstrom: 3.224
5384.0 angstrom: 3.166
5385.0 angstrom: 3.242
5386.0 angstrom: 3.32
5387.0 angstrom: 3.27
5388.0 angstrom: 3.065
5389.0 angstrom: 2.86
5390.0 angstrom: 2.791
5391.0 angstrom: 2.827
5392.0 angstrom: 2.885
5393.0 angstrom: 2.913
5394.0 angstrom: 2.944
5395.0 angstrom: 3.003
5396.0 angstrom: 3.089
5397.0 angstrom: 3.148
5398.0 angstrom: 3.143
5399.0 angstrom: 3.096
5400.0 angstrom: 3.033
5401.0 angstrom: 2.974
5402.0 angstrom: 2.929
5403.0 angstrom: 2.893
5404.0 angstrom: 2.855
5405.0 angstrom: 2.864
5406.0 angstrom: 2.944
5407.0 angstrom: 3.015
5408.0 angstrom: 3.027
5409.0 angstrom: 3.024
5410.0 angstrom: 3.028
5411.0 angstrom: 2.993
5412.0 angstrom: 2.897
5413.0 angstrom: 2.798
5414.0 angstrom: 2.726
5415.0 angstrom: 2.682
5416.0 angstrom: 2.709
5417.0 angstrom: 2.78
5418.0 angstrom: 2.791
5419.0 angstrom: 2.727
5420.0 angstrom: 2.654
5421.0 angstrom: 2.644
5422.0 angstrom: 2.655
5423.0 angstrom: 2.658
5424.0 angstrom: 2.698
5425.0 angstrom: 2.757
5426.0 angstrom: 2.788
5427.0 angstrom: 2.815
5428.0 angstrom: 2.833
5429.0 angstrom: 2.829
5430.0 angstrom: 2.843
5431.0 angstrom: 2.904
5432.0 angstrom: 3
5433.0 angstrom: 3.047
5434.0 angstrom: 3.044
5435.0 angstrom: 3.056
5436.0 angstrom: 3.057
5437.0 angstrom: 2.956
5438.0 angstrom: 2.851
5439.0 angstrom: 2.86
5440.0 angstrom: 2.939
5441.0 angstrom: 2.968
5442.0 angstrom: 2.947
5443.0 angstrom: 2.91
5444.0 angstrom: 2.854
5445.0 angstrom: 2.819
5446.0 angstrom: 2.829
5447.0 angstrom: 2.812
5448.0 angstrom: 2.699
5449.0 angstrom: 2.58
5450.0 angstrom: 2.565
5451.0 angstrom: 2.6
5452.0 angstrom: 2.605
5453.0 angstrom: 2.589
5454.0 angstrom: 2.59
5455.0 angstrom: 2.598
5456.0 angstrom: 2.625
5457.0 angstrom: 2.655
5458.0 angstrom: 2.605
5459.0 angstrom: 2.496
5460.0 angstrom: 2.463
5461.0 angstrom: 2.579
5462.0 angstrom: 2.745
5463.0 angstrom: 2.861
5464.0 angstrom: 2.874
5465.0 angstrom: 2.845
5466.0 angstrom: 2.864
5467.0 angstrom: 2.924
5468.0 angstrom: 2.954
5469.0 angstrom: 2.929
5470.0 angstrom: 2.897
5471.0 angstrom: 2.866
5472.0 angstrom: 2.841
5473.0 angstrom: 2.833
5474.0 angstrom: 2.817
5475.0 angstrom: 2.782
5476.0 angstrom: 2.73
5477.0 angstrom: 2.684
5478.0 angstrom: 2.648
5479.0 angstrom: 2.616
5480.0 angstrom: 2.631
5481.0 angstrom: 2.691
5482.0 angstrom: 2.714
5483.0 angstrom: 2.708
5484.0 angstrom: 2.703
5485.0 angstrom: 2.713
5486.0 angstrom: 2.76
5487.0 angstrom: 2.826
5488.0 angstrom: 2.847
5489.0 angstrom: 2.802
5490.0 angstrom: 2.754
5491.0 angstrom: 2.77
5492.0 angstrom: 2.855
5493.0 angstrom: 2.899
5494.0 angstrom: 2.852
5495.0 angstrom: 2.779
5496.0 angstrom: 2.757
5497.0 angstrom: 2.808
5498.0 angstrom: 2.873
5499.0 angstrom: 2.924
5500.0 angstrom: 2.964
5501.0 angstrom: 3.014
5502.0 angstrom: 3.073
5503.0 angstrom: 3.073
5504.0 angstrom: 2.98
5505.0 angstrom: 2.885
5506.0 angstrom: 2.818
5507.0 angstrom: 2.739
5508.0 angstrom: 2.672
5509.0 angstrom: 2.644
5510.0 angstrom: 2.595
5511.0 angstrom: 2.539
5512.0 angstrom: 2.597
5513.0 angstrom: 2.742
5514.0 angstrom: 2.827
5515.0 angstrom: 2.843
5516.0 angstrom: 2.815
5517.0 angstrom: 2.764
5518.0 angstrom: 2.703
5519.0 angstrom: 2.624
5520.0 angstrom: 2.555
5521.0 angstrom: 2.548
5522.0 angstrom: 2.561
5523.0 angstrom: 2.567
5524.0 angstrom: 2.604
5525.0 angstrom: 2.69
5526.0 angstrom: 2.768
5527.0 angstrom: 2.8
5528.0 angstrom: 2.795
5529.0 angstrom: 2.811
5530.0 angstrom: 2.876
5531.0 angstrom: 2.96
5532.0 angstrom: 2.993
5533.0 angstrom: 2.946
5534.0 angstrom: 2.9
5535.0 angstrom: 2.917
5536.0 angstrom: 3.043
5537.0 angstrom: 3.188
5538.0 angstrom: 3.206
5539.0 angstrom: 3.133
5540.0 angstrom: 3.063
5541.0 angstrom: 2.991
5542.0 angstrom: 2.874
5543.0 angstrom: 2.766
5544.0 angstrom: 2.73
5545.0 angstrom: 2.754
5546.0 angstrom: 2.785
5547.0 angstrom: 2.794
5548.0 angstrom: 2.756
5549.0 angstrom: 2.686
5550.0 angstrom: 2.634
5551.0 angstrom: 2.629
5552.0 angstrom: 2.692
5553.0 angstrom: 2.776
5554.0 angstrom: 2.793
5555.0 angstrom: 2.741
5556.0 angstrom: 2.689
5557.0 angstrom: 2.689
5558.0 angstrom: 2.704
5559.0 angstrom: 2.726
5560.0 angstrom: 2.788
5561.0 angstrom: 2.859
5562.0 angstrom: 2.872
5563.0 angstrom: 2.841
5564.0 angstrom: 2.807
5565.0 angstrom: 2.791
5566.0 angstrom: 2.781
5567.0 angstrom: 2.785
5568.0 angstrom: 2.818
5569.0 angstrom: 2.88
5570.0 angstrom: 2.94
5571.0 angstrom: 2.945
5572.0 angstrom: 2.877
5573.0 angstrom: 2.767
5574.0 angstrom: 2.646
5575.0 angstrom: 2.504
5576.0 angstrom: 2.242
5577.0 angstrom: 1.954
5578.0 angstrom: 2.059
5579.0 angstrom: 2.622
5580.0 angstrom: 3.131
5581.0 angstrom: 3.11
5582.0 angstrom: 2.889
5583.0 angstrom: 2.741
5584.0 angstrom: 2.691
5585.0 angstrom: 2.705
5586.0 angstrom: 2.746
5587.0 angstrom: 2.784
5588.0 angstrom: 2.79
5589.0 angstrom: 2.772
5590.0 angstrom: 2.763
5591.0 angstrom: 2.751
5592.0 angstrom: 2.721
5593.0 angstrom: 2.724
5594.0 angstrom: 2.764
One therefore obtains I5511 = 0.3 angstrom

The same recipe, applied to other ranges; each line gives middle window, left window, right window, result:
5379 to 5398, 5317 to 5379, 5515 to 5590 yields -1.02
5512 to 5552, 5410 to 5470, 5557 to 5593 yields -0.79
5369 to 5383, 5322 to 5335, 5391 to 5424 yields -0.77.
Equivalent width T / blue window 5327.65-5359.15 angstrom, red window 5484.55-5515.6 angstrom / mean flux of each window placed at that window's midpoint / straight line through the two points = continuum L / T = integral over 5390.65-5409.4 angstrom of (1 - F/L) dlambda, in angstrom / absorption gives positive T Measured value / -0.3 angstrom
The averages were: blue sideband 2.99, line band 2.98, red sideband 2.81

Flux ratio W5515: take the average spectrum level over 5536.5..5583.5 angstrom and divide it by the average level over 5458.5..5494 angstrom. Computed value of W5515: 1.0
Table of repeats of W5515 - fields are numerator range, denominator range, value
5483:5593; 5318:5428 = 0.94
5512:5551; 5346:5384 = 0.92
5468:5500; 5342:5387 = 0.92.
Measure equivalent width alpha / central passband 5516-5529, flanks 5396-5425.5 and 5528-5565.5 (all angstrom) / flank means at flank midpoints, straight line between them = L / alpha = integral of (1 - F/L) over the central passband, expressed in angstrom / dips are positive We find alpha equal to 0.8 angstrom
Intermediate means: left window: 2.87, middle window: 2.68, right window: 2.84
